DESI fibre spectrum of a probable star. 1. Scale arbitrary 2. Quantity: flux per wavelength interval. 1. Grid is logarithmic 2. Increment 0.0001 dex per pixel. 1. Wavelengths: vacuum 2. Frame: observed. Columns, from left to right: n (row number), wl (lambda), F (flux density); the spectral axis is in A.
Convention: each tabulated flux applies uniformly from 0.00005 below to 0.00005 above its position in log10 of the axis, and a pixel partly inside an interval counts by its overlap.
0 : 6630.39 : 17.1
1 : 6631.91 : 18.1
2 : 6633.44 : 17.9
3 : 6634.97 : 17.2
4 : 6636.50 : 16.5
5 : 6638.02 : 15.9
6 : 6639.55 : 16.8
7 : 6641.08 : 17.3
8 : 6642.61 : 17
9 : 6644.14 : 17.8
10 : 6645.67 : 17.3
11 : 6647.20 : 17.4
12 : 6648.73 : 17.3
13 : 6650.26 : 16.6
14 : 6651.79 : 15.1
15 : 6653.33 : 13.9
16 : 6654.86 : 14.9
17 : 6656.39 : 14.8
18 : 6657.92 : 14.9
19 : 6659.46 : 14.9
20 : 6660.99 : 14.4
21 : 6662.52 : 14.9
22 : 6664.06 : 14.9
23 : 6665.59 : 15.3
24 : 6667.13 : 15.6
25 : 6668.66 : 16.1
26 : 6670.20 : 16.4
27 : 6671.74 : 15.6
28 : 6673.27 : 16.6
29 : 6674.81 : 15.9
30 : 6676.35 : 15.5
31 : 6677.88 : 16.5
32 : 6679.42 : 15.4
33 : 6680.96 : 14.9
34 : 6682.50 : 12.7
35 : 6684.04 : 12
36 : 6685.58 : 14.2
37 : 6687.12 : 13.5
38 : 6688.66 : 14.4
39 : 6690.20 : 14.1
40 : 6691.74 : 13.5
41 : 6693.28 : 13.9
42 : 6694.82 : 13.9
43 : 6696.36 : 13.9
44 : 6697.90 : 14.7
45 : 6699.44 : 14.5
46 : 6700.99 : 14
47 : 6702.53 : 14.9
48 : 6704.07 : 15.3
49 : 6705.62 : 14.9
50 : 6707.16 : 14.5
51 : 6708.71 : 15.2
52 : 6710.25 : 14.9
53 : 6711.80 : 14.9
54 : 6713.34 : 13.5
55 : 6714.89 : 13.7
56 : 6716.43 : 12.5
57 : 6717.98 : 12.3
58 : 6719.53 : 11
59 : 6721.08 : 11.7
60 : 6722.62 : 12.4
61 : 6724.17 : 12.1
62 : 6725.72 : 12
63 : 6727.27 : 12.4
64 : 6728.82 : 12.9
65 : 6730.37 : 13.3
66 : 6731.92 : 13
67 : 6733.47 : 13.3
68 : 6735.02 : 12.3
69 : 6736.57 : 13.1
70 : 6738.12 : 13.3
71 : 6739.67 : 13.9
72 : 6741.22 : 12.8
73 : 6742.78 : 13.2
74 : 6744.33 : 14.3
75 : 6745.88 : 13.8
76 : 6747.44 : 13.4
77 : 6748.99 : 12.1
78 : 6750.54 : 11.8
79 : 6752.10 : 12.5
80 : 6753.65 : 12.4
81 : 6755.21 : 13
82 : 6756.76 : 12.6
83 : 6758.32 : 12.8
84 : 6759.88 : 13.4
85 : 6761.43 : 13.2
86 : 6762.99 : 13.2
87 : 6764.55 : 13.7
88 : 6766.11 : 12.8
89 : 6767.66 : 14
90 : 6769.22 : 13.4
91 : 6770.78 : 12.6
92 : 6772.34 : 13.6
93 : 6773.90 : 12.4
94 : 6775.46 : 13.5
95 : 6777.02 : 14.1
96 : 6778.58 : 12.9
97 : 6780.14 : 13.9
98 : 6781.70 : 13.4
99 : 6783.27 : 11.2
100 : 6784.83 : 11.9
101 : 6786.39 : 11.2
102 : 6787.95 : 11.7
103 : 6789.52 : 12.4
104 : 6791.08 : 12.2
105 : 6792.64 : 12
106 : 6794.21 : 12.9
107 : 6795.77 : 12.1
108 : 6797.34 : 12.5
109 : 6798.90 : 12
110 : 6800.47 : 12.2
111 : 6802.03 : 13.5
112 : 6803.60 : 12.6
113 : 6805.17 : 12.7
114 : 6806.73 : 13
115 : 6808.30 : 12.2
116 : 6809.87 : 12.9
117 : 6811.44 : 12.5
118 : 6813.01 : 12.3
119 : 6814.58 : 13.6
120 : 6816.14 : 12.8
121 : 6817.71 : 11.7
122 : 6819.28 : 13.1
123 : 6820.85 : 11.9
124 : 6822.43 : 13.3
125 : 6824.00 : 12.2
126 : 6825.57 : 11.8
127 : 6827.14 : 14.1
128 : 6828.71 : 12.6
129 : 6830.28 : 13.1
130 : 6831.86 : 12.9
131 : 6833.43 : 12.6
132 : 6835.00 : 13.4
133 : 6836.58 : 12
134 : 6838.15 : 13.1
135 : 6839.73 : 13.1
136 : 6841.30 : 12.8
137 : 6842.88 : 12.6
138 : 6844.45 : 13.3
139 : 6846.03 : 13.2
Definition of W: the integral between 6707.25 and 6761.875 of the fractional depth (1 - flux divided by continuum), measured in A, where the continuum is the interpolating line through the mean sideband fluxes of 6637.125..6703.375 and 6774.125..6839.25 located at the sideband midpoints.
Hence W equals 3.8 A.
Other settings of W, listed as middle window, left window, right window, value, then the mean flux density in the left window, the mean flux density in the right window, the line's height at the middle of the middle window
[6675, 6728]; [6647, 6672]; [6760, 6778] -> 2.8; 15.4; 13.3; 14.6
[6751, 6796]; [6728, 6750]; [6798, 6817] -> 0.5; 13.2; 12.7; 12.9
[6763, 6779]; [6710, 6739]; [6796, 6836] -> -0.7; 12.8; 12.7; 12.8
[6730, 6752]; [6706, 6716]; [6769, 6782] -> 1.3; 14.4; 13.3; 13.9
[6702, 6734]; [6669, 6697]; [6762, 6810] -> 1.5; 14.6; 12.7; 14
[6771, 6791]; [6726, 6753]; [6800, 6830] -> 0.3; 13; 12.7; 12.8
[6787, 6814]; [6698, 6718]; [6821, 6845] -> 1.6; 14.3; 12.8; 13.2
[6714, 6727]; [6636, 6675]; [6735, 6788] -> 1.7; 15.9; 13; 14.1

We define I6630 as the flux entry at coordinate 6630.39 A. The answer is 17.1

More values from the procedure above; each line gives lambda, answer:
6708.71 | 15.2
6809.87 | 12.9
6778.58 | 12.9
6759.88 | 13.4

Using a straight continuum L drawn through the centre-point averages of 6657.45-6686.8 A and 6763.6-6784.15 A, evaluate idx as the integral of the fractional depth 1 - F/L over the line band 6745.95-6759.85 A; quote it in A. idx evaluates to 0.9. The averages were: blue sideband 15.1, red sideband 13.2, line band 12.7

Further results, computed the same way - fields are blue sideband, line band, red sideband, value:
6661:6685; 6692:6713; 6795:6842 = 0.2 A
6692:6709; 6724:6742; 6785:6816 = 1.2 A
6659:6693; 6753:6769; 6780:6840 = 0.3 A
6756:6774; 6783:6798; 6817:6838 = 1.1 A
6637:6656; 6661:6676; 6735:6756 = 0.0 A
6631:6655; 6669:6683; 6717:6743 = -0.4 A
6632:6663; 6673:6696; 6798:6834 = 1.5 A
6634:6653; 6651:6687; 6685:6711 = 1.5 A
